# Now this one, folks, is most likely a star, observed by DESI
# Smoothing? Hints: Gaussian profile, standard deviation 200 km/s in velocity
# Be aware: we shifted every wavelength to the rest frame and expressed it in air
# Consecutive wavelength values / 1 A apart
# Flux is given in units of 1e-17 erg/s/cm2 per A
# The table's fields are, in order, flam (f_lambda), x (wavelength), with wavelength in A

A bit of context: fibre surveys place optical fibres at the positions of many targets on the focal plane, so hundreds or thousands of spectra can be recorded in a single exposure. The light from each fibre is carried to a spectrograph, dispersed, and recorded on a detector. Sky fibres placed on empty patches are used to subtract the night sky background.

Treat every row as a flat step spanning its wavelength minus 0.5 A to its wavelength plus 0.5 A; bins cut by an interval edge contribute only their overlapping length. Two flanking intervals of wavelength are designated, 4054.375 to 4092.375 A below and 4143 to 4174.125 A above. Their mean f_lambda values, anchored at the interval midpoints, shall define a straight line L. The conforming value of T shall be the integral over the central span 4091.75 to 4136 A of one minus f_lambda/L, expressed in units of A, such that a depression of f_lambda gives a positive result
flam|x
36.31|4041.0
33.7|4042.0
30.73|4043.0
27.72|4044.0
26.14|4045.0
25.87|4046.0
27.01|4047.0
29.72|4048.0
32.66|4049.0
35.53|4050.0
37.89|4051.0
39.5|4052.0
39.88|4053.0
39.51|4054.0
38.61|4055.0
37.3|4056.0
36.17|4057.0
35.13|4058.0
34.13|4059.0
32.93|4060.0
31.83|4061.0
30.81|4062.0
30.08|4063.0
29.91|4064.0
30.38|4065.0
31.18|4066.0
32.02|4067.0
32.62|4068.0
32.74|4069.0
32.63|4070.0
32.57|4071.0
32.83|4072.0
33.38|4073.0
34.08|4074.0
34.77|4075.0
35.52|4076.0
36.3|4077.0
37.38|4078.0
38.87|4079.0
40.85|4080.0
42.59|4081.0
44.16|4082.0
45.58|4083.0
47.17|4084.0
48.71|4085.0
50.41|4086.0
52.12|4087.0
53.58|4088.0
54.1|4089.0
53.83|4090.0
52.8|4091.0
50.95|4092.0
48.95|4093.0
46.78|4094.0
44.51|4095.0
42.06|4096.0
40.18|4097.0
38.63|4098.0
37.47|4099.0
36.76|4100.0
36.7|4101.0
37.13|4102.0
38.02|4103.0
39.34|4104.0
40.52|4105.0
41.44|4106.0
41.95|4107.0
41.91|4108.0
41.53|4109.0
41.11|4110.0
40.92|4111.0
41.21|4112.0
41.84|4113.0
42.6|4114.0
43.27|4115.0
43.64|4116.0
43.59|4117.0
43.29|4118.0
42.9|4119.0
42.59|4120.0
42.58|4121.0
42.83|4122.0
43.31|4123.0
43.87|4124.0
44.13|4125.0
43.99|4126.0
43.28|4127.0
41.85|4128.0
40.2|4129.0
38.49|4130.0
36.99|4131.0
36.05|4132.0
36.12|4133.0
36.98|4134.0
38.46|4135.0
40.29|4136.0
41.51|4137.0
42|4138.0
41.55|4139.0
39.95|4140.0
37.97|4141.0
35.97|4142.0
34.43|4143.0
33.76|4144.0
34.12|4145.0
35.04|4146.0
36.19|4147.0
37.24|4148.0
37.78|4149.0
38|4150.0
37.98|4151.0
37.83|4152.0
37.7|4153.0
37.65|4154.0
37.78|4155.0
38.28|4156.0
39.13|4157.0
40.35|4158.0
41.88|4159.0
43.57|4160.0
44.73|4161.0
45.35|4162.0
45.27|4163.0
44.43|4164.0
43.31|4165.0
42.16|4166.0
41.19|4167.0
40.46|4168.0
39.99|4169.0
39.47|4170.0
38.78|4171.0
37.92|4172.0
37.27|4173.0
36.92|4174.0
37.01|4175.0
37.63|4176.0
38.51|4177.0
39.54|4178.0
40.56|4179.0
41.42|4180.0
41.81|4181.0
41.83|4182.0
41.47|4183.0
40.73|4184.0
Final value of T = -2.5 A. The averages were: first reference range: 38.9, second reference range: 39.4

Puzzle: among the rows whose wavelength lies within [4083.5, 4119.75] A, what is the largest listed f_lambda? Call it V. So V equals 54.1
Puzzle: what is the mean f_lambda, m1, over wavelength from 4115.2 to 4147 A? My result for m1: 40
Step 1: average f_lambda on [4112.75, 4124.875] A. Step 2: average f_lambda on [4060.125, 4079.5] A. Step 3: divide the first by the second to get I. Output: 1.30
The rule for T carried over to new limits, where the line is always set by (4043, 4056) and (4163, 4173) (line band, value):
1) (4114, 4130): -2.1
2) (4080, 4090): -3.6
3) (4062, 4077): 0.9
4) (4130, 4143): 0.1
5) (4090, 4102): -2.4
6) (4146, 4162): 0.4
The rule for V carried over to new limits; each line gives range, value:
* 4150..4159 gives 41.88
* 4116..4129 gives 44.13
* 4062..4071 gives 32.74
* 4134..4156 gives 42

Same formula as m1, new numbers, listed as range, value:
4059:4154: 39.8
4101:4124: 41.6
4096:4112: 39.7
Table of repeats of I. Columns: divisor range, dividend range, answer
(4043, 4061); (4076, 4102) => 1.32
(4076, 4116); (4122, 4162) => 0.91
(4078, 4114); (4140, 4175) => 0.89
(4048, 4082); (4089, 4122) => 1.22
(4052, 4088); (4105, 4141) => 1.11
